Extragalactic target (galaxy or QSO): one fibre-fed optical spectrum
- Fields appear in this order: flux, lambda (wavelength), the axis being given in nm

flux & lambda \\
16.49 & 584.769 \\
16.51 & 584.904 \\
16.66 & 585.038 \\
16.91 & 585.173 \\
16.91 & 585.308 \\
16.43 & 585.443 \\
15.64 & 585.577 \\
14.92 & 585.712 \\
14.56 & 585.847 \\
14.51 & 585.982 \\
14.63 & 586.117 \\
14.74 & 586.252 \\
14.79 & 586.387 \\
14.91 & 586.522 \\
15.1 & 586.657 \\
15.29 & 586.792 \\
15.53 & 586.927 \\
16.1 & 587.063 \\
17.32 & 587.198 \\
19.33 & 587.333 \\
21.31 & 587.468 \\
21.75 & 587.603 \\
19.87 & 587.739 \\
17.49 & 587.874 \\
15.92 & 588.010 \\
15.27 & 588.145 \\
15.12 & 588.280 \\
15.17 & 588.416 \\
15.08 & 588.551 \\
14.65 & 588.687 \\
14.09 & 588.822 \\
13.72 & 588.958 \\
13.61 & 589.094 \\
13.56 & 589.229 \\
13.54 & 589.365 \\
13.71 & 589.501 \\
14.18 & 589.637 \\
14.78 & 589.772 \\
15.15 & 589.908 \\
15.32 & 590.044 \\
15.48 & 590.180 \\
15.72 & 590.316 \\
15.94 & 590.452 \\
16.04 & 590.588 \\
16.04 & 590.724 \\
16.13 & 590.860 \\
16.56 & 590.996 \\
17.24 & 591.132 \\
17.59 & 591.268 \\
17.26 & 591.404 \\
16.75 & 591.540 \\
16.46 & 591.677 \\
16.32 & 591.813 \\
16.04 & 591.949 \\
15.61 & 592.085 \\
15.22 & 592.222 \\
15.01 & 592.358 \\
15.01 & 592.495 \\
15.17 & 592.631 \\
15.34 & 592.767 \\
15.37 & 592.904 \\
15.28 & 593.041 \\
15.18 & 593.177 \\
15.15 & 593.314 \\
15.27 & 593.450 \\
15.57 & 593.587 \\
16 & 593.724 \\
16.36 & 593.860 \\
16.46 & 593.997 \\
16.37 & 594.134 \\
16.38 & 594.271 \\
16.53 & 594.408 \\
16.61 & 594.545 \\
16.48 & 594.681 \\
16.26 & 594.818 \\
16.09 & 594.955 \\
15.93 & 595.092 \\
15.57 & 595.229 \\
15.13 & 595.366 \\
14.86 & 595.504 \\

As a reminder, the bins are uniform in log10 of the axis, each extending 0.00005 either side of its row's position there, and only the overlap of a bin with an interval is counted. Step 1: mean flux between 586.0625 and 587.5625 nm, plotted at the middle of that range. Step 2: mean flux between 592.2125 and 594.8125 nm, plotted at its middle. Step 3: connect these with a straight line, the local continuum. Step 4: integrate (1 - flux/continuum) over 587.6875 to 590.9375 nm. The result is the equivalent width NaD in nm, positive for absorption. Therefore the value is 0.190 nm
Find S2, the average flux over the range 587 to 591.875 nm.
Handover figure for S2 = 16.1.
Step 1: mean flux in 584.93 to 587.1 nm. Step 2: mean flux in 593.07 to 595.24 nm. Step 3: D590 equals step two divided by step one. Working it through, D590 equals 1.03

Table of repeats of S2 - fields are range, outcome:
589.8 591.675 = 16.2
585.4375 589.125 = 16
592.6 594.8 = 15.9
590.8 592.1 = 16.6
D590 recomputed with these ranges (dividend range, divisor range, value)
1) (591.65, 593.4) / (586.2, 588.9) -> 0.94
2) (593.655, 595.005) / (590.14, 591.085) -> 1.02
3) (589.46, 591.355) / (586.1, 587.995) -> 0.92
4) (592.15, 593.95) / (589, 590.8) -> 1.04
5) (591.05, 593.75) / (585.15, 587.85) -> 0.96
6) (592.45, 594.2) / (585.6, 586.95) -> 1.05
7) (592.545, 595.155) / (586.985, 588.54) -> 0.90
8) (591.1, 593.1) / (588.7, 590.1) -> 1.13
